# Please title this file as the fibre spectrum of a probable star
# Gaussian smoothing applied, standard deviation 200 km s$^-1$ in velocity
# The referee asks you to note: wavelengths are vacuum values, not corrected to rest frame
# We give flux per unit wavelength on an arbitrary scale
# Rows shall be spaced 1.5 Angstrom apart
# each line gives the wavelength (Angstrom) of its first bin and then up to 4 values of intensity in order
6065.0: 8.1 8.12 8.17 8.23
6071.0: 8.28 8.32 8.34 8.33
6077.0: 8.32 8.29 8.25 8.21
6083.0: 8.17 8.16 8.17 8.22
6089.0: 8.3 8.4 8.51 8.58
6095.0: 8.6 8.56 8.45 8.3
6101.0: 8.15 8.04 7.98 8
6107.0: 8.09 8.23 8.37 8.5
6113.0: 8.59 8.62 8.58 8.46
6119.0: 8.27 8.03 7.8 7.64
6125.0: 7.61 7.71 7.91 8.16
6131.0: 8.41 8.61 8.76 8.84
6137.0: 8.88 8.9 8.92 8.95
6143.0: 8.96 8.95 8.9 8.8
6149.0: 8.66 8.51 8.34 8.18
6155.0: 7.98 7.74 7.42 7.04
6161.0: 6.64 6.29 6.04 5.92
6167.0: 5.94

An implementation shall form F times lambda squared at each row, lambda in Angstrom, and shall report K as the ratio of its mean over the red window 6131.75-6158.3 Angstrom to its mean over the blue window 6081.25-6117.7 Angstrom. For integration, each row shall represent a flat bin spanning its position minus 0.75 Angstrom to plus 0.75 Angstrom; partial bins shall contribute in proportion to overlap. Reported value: 1.05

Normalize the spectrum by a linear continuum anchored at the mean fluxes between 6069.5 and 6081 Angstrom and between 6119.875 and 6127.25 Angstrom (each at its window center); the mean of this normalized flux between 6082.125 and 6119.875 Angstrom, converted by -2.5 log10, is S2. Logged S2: -0.04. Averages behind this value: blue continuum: 8.3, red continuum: 7.75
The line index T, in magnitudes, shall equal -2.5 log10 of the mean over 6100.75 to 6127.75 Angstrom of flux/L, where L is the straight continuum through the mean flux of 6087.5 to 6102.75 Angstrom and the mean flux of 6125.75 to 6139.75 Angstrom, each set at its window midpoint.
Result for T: 0.038 mag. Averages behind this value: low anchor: 8.39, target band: 8.14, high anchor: 8.48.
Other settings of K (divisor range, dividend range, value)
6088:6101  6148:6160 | 0.97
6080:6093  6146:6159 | 1.02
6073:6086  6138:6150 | 1.10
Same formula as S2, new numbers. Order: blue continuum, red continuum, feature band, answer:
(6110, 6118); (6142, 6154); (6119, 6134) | 0.07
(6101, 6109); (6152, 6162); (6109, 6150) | -0.09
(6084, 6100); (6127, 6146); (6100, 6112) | 0.04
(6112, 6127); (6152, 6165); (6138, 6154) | -0.16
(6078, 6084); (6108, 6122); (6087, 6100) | -0.02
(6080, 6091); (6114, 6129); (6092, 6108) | -0.02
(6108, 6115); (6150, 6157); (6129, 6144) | -0.06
